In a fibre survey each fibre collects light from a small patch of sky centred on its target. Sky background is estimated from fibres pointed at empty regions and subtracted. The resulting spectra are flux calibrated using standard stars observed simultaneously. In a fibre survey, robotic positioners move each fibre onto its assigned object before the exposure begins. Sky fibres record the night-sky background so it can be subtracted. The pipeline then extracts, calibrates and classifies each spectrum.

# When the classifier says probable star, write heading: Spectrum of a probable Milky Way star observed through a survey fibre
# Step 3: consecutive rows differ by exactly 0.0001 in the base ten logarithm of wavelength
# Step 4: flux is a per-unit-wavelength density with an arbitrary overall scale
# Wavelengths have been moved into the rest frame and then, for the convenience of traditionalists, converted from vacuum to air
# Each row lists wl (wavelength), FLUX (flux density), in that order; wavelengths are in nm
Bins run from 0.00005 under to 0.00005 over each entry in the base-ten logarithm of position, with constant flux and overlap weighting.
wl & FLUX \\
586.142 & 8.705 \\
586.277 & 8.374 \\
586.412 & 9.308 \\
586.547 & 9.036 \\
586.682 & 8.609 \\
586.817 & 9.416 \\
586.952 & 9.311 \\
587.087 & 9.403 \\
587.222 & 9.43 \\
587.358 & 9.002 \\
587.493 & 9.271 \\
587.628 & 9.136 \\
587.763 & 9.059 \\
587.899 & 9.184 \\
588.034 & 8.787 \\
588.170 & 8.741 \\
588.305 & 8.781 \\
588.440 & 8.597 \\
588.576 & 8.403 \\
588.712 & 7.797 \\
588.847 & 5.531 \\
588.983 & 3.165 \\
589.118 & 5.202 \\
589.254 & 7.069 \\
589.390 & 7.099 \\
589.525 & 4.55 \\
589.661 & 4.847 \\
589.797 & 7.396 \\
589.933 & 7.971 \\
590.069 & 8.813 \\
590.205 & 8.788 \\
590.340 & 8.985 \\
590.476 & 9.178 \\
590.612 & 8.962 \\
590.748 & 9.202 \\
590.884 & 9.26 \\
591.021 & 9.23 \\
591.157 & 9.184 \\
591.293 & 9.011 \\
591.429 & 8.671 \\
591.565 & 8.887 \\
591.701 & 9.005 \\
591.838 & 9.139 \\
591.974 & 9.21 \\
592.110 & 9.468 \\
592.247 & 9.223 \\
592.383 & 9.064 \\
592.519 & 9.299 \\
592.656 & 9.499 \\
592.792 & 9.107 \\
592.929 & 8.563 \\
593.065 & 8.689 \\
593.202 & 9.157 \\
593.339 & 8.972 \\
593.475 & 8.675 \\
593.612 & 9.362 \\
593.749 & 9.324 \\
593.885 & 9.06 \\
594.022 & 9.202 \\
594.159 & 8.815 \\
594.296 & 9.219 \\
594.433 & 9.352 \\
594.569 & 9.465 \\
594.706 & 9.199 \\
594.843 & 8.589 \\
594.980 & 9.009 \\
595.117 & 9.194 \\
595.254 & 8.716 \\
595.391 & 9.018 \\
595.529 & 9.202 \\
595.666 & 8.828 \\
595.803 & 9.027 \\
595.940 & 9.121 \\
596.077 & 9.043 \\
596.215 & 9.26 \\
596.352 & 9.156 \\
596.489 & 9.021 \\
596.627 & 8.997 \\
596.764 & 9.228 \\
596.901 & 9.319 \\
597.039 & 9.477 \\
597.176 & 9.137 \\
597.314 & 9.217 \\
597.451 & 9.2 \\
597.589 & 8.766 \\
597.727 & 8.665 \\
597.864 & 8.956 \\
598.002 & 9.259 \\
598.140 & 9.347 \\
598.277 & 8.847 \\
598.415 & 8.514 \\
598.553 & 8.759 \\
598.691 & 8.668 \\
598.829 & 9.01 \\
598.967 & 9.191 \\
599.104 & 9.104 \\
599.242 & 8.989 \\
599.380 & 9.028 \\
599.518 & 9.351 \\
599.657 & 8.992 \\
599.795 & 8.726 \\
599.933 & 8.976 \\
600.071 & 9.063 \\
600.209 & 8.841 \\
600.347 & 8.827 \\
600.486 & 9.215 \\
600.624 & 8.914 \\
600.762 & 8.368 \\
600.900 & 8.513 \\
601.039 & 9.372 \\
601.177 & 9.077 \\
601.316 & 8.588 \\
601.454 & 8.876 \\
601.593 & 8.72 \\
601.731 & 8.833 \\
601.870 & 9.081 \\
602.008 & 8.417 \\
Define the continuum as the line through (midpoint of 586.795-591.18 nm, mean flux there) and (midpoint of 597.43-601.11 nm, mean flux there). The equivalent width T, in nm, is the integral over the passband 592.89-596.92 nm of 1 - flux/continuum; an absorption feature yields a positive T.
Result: -0.22 nm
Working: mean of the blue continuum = 8.12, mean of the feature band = 9.06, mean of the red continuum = 8.94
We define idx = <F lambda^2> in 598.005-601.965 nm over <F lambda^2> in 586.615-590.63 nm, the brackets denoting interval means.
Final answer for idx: 1.2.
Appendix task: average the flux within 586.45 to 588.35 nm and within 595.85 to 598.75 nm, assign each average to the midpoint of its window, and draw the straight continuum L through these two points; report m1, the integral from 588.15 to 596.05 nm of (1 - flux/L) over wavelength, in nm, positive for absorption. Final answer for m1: 0.48 nm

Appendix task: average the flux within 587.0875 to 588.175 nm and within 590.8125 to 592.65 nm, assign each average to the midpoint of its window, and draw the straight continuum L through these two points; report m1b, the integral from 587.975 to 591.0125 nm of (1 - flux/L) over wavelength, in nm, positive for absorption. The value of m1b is 0.50 nm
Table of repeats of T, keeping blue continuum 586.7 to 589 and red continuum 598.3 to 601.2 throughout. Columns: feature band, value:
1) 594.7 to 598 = -0.092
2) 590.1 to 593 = -0.146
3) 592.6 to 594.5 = -0.076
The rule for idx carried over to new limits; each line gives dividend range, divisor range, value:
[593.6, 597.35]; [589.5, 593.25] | 1.06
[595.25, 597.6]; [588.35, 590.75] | 1.28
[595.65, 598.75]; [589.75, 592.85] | 1.03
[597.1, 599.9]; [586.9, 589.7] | 1.20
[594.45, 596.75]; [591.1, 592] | 1.02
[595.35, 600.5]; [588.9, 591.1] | 1.24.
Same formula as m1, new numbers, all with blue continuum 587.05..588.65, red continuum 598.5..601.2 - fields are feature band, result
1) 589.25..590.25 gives 0.22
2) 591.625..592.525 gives -0.02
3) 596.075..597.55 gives -0.04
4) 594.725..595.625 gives 0.00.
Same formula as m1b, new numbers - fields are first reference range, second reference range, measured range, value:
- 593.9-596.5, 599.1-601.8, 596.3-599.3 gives -0.01 nm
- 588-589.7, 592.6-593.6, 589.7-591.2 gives -0.22 nm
